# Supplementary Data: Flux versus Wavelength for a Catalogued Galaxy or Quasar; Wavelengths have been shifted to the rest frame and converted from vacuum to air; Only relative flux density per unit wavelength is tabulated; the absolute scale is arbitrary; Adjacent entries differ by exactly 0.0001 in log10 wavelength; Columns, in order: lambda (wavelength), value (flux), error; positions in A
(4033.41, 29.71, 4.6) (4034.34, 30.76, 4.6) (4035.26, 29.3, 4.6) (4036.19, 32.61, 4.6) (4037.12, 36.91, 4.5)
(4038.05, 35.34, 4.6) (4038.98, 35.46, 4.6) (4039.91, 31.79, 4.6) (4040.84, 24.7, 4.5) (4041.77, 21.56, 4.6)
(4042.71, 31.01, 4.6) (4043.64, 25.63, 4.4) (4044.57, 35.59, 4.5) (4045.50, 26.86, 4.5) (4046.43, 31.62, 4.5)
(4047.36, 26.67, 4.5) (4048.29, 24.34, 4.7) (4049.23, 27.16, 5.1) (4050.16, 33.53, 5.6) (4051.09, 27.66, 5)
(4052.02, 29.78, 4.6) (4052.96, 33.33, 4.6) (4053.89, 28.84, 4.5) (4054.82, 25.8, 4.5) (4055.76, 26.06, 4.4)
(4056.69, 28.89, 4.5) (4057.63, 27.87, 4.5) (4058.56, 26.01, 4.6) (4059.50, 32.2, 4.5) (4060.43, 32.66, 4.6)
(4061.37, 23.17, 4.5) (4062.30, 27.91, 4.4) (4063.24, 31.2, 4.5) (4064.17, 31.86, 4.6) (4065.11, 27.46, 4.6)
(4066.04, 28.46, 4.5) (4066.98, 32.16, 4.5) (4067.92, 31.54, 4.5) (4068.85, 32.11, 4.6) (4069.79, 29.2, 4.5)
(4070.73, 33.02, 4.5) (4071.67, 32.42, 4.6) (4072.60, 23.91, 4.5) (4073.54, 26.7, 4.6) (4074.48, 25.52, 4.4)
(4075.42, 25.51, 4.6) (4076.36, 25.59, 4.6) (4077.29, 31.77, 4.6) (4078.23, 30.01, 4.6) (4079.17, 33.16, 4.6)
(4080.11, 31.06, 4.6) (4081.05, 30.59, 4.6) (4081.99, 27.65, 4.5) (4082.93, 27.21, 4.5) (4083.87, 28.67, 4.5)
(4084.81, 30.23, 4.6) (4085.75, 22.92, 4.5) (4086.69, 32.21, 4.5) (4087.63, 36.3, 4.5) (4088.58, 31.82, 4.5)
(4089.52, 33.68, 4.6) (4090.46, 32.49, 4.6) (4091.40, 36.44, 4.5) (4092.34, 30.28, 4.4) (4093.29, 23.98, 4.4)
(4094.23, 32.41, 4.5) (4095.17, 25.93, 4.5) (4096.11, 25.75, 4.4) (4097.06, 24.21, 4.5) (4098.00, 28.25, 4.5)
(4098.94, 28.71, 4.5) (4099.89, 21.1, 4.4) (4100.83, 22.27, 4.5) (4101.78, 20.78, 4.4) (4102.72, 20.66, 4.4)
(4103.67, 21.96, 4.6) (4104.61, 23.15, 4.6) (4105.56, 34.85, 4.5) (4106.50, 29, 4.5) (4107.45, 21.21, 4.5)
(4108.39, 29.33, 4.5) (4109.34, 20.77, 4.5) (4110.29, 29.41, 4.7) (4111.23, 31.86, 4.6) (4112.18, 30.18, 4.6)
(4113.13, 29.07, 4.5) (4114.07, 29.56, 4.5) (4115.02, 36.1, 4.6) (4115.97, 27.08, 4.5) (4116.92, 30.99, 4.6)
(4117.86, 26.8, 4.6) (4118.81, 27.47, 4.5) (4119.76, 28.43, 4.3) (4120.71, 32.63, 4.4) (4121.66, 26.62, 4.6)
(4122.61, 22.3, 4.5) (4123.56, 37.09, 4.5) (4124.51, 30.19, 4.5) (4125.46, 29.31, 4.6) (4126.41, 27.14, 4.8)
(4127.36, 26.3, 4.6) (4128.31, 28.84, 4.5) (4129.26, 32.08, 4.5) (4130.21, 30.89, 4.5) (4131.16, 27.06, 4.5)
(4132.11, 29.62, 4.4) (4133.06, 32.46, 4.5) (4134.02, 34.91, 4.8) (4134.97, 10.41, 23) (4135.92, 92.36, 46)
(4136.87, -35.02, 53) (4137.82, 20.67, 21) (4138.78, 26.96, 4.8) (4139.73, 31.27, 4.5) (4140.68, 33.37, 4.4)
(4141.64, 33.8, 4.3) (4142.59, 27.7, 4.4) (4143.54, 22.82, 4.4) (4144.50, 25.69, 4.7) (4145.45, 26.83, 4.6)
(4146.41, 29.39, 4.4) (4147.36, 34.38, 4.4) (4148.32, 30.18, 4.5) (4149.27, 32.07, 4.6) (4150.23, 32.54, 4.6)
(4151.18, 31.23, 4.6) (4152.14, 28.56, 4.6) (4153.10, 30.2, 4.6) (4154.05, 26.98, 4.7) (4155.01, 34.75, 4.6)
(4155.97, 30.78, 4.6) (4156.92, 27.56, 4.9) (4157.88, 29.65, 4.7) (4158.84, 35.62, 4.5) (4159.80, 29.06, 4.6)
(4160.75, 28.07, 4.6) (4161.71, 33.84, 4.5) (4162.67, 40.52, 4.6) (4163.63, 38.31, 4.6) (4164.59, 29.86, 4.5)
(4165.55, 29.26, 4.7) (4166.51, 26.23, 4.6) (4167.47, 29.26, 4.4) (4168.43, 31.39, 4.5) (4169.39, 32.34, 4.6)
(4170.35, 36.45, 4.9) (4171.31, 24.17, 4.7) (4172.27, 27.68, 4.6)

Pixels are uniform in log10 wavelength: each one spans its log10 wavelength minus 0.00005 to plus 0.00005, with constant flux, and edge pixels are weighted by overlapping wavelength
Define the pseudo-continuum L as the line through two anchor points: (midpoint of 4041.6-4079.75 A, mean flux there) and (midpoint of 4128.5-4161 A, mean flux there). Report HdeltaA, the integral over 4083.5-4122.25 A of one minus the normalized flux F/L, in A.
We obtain 1.3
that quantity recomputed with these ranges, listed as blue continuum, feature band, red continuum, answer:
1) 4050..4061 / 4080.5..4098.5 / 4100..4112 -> -1.94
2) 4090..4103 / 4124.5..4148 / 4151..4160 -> 0.69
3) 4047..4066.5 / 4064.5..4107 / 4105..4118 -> 0.48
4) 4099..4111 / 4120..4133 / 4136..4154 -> -1.60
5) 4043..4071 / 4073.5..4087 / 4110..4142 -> 0.27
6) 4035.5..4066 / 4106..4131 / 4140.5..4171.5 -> 1.15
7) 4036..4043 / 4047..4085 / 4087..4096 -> 2.65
